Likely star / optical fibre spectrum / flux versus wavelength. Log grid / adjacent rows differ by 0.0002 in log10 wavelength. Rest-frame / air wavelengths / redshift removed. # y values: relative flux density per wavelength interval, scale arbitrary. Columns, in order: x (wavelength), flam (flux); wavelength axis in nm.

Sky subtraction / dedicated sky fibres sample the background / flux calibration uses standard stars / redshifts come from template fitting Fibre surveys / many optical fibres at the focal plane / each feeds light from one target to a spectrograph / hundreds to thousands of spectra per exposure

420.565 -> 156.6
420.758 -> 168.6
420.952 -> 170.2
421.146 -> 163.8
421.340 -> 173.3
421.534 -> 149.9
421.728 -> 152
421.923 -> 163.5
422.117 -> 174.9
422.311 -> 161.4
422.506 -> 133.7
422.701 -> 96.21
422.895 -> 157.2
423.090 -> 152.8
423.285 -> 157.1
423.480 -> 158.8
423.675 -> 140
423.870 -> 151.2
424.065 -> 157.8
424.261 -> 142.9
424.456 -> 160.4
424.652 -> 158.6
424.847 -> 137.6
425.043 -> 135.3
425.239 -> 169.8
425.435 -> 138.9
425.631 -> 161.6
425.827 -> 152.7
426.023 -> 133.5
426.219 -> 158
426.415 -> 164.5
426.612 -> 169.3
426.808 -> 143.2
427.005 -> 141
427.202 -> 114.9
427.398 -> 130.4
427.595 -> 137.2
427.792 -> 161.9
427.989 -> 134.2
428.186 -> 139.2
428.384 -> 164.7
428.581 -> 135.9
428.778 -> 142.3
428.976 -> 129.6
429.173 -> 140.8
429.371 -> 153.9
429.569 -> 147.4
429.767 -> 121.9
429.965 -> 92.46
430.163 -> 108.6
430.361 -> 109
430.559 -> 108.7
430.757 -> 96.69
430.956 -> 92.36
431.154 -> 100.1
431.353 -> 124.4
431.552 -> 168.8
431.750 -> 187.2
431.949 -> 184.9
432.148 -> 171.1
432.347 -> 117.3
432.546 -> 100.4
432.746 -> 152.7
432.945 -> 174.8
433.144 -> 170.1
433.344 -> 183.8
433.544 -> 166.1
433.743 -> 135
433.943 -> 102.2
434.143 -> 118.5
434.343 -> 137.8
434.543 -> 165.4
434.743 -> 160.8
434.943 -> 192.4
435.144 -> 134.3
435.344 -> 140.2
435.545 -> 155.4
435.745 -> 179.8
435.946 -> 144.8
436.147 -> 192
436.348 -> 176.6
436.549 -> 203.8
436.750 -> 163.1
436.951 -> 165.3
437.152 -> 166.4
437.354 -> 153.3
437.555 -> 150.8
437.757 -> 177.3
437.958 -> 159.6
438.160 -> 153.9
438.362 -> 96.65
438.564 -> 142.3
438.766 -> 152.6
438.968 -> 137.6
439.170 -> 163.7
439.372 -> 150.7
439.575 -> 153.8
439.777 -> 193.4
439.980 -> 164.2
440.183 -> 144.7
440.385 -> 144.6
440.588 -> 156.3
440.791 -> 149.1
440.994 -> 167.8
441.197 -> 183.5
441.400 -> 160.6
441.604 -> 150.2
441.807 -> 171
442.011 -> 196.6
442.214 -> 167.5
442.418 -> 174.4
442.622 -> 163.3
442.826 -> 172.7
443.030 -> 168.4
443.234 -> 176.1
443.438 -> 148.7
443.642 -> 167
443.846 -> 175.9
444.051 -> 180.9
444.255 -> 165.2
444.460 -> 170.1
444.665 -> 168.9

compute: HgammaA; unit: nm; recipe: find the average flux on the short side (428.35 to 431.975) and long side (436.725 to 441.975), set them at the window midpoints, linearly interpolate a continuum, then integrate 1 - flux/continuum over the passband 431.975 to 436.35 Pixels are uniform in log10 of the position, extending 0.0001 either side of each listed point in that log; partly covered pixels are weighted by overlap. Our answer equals -0.34 nm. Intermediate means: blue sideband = 130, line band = 153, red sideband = 157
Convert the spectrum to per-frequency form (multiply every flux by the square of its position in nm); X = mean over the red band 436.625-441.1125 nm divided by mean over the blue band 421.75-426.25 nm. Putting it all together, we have 1.1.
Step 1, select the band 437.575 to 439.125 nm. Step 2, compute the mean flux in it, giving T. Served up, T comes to 147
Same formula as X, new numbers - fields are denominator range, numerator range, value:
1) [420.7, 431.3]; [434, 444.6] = 1.21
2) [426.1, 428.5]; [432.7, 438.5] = 1.12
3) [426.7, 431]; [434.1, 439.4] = 1.26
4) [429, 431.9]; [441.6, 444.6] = 1.43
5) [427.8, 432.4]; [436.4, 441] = 1.22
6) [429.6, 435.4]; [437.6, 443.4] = 1.20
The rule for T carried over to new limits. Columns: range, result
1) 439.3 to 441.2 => 160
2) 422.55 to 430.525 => 142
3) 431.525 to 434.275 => 152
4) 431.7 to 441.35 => 157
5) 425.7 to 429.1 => 144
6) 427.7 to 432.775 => 134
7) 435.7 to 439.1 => 159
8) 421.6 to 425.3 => 150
